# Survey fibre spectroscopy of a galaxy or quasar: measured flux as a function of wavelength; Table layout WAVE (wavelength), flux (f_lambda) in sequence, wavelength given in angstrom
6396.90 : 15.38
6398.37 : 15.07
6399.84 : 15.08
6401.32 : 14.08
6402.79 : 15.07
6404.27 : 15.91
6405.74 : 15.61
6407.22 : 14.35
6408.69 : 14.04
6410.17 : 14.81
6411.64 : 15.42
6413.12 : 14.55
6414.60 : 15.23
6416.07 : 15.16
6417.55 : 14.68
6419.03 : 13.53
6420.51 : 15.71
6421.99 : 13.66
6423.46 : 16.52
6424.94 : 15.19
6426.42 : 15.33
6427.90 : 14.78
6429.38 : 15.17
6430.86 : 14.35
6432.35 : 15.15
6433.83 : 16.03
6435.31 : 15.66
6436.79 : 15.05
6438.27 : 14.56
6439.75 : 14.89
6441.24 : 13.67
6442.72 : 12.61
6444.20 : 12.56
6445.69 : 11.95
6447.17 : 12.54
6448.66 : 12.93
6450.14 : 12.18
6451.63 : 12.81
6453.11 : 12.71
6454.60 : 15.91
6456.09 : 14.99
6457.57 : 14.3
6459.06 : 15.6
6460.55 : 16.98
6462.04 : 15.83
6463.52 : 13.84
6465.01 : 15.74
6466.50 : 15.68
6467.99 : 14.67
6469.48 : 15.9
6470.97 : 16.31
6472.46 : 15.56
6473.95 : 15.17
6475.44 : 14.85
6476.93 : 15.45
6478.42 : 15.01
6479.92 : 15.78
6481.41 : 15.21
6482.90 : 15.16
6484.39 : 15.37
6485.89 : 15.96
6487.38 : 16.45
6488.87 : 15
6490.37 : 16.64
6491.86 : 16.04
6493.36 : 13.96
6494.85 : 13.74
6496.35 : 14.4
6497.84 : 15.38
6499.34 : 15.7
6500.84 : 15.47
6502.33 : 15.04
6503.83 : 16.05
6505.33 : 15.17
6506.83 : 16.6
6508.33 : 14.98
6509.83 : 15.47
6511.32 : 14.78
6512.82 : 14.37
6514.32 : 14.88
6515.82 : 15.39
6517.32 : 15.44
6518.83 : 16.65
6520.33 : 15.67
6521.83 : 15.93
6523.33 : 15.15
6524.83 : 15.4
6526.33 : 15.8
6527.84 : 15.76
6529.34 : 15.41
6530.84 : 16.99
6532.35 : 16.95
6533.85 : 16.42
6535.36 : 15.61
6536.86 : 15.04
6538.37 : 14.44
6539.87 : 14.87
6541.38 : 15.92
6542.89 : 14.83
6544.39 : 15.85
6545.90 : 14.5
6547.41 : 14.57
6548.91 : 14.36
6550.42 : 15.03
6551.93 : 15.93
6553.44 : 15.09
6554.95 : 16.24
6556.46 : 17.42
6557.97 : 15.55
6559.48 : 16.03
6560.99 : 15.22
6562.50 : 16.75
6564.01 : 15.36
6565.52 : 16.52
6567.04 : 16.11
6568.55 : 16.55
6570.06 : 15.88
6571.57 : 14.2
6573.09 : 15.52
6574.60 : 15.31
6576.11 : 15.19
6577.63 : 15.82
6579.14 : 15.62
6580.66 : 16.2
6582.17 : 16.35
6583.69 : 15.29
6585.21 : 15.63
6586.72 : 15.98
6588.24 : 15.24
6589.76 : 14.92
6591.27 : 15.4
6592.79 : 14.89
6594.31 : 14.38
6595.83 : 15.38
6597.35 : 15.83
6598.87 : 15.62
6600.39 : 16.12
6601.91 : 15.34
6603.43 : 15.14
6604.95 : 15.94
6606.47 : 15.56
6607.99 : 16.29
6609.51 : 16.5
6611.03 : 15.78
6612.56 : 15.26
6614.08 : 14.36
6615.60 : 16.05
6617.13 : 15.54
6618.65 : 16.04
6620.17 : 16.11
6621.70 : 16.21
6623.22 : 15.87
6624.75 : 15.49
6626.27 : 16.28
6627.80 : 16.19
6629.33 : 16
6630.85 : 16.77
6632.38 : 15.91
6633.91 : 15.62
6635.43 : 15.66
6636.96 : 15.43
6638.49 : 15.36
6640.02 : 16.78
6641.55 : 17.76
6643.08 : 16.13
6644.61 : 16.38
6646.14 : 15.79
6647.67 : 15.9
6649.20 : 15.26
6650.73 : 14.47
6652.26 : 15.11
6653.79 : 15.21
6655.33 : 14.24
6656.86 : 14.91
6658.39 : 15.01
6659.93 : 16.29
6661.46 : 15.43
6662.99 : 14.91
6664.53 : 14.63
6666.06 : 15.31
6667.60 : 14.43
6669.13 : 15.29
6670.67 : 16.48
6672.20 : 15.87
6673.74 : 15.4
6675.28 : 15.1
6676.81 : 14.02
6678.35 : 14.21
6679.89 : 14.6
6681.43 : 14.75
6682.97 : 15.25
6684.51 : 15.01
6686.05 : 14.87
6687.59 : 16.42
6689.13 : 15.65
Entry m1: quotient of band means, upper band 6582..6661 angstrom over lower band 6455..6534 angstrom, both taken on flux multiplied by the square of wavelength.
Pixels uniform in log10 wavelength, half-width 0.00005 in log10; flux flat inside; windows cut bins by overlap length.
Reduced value 1.1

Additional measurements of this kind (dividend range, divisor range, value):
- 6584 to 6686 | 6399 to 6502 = 1.10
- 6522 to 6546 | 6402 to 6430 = 1.08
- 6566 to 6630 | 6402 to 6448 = 1.13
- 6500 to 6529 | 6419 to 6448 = 1.10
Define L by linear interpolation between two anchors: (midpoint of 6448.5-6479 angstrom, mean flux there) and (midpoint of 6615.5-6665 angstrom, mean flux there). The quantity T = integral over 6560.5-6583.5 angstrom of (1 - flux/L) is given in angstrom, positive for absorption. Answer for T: -0.54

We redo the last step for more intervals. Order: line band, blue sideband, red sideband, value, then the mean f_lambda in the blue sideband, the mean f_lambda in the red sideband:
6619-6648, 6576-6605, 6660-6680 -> -1.5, 15.5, 15.1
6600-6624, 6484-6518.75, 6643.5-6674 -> -0.7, 15.3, 15.3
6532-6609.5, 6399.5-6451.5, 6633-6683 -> -2.8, 14.5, 15.4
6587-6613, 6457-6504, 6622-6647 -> 0.7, 15.4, 16.1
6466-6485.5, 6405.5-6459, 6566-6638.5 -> -0.9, 14.4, 15.7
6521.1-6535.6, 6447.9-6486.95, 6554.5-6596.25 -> -0.5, 15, 15.7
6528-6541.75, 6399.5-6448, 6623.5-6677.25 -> -0.6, 14.6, 15.6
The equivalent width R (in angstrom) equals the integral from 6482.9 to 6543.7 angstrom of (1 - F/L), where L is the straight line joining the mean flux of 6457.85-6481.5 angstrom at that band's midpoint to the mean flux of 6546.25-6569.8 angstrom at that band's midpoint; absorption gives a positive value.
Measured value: 0.5 angstrom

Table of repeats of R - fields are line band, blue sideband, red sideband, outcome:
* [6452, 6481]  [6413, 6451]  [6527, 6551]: -1.1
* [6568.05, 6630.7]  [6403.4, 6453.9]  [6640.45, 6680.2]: -2.3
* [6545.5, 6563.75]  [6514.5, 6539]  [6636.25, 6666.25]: 0.1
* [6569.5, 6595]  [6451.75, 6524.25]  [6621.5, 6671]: 0.2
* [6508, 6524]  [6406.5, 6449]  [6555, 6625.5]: -0.2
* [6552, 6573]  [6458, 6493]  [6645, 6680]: -0.7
